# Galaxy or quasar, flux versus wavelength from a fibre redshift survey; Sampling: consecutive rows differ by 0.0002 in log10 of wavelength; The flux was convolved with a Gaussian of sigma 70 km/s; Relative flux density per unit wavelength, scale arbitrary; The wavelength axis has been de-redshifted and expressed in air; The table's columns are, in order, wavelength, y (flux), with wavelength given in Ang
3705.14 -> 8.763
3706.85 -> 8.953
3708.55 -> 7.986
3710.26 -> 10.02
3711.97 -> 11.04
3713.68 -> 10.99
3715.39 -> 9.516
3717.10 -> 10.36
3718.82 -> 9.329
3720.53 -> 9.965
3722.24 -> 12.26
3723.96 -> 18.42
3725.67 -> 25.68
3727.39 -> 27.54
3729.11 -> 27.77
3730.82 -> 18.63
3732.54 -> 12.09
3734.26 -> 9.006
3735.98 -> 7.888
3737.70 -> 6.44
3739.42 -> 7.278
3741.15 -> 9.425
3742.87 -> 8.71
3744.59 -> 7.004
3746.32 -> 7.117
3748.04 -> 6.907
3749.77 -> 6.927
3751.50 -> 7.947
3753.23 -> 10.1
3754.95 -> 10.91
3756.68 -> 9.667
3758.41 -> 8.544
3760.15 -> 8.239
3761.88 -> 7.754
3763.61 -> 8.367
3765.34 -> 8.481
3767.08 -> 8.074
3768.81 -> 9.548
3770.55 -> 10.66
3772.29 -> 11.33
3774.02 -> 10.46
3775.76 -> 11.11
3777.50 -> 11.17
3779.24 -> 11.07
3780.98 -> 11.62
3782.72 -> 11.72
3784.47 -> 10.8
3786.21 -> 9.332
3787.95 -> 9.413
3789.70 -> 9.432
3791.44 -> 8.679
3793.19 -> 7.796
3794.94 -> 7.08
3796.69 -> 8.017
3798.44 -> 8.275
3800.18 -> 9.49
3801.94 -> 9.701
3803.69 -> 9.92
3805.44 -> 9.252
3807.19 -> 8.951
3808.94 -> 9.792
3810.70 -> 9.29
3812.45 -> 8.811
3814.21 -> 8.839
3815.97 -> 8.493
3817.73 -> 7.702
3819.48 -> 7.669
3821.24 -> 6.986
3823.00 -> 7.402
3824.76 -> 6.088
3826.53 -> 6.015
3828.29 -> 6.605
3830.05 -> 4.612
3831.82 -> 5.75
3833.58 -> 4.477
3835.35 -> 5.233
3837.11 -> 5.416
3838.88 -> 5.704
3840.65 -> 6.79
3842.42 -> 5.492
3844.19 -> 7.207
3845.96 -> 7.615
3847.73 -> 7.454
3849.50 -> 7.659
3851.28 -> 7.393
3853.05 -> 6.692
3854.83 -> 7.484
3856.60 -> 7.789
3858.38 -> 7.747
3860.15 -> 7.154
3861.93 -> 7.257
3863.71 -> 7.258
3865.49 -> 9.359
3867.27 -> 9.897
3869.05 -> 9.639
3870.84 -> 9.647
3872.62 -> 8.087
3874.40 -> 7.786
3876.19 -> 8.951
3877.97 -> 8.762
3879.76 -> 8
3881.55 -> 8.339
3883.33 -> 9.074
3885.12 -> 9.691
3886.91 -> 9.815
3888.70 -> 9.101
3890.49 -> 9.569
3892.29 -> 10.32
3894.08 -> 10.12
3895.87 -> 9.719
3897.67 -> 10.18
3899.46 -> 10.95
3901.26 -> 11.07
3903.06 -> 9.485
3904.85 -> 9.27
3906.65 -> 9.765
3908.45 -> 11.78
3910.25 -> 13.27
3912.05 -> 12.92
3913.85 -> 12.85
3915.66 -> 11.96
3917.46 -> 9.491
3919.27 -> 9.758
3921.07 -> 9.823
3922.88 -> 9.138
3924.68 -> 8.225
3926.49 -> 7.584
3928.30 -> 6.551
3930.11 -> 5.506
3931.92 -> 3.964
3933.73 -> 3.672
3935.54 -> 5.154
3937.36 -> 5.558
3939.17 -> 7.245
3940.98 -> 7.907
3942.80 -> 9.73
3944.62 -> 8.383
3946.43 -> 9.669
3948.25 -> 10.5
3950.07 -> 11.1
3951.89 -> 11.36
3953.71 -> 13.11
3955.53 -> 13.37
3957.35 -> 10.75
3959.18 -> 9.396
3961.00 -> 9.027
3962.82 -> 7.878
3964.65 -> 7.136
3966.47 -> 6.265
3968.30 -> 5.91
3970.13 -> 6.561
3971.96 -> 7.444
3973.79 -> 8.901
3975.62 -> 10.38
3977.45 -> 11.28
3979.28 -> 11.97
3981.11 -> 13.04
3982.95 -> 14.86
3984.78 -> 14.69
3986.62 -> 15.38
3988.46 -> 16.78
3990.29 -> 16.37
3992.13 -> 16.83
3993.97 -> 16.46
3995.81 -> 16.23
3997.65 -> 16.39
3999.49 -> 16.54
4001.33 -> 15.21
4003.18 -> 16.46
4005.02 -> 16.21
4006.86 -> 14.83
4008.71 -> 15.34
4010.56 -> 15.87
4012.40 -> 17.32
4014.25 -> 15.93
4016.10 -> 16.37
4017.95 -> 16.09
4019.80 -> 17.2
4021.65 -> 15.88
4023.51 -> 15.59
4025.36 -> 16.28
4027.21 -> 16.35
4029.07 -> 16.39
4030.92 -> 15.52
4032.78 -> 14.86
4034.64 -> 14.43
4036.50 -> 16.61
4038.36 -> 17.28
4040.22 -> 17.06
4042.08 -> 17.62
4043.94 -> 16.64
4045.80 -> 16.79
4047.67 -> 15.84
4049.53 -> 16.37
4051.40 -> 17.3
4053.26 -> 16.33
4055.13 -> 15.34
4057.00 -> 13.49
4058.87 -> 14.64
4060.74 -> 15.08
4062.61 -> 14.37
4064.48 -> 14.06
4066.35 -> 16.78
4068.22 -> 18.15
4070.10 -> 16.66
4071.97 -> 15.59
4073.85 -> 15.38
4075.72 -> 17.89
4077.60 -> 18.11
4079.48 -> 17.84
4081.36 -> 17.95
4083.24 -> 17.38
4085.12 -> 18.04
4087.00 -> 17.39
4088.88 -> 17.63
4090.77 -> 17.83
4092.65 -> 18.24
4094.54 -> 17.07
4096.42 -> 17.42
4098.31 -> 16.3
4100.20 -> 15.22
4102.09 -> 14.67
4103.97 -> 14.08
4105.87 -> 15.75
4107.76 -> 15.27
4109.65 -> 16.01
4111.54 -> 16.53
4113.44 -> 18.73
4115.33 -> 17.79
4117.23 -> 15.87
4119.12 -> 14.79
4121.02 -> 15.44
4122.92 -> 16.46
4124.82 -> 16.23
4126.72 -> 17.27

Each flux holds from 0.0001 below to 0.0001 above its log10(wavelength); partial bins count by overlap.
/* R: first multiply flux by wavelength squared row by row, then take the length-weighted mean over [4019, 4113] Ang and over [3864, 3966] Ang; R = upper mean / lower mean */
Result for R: 1.90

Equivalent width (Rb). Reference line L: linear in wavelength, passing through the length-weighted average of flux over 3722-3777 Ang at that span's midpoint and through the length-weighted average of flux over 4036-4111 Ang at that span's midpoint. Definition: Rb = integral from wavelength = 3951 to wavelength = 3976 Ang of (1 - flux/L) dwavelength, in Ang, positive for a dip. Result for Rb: 9.5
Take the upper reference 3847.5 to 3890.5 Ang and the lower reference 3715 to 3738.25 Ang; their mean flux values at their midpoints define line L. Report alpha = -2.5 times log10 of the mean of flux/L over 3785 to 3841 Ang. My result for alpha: 0.38 mag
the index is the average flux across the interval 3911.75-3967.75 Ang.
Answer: 8.81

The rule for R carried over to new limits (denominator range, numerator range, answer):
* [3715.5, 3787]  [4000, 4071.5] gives 1.67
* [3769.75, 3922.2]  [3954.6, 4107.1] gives 1.87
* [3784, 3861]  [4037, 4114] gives 2.45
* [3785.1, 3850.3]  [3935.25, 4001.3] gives 1.59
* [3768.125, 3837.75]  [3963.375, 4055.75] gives 1.91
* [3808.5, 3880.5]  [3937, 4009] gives 1.70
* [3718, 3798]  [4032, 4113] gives 1.79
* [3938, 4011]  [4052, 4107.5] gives 1.43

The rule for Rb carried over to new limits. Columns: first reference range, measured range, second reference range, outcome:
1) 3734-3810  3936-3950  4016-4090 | 5.2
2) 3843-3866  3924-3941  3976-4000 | 8.4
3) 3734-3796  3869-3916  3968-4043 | 8.4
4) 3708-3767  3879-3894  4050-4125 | 4.6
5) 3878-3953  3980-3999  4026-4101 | -4.2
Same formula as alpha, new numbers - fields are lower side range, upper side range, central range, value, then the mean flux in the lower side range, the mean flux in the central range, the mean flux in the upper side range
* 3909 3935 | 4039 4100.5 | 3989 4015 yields -0.23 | 8.89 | 16.2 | 16.6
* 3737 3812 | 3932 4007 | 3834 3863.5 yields 0.40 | 9.12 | 6.85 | 11.3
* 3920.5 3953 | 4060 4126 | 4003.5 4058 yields -0.23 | 7.85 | 16.1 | 16.5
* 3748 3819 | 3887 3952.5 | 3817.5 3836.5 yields 0.44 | 9.28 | 6.17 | 9.23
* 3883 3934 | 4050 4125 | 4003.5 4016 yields -0.19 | 9.54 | 16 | 16.4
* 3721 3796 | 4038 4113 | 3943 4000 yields 0.25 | 10.9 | 11.7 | 16.4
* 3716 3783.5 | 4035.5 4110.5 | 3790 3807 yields 0.34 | 11.2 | 8.73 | 16.4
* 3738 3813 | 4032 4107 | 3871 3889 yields 0.31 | 9.15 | 8.79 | 16.4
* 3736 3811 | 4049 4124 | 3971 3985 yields 0.21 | 9.1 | 11.4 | 16.4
